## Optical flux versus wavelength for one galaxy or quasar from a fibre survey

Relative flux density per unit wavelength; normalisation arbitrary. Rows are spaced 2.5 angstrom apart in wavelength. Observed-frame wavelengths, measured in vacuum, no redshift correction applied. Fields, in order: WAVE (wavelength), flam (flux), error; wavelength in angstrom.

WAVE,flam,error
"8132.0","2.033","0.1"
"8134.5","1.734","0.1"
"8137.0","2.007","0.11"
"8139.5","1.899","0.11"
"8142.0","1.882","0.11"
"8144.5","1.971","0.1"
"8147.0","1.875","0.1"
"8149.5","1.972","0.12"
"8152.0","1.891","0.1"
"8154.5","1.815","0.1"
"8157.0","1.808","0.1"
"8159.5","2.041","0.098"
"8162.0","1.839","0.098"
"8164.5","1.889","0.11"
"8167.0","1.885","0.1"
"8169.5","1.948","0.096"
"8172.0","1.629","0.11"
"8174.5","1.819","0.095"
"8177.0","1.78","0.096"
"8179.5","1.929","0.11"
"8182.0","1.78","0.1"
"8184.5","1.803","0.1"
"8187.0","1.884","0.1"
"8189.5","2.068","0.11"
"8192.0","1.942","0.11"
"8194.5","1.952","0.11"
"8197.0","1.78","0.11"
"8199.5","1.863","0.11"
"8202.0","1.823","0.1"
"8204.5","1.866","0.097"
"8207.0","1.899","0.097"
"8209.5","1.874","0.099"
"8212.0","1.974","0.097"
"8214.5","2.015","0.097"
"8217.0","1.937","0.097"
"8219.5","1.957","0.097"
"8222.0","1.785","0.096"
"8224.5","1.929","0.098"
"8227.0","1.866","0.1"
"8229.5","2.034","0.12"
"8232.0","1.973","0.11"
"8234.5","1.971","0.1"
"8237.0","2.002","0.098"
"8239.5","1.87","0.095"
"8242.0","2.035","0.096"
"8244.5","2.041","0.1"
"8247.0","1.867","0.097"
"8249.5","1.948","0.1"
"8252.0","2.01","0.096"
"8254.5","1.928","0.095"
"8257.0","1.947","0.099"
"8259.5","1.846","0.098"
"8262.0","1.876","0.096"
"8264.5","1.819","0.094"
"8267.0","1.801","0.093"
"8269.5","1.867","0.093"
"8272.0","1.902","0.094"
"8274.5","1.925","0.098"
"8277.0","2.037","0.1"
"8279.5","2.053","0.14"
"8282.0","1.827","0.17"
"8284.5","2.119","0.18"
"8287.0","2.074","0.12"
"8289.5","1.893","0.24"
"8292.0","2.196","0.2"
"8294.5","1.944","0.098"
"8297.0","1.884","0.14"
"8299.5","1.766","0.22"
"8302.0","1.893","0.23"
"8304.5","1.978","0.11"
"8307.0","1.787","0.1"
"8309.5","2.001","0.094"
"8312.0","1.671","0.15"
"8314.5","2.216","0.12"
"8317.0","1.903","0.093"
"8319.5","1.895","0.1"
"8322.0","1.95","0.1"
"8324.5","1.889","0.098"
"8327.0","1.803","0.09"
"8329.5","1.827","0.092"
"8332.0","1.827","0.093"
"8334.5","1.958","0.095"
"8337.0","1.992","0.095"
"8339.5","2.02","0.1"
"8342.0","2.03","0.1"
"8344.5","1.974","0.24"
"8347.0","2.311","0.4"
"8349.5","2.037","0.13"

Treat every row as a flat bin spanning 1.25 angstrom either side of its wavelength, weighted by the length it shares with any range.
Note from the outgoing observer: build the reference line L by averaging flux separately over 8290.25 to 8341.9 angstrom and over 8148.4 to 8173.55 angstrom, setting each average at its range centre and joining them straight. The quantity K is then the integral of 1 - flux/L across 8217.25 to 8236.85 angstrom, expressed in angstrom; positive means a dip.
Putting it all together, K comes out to -0.4 angstrom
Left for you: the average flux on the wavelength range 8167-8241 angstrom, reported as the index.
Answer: 1.9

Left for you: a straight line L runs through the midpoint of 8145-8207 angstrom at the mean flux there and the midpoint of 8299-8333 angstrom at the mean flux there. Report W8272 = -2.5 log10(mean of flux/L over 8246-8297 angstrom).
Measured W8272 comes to -0.03 mag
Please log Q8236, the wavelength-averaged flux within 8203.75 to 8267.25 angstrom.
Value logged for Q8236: 1.93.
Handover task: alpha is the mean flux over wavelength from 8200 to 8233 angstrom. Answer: 1.92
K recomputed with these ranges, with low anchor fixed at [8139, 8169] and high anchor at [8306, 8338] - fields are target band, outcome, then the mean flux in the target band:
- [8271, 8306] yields -1.1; 1.96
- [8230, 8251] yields -0.7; 1.97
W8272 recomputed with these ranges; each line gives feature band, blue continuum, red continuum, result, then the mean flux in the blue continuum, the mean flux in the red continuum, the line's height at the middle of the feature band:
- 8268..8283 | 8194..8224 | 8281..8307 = 0.00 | 1.89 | 1.95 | 1.94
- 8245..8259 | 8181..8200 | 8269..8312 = -0.01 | 1.89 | 1.94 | 1.92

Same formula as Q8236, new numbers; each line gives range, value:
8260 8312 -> 1.92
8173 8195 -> 1.88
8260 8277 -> 1.88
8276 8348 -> 1.95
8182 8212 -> 1.89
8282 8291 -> 2.01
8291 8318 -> 1.93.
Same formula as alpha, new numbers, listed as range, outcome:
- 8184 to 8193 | 1.93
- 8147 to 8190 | 1.87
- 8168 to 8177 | 1.8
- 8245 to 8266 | 1.91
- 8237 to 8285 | 1.93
